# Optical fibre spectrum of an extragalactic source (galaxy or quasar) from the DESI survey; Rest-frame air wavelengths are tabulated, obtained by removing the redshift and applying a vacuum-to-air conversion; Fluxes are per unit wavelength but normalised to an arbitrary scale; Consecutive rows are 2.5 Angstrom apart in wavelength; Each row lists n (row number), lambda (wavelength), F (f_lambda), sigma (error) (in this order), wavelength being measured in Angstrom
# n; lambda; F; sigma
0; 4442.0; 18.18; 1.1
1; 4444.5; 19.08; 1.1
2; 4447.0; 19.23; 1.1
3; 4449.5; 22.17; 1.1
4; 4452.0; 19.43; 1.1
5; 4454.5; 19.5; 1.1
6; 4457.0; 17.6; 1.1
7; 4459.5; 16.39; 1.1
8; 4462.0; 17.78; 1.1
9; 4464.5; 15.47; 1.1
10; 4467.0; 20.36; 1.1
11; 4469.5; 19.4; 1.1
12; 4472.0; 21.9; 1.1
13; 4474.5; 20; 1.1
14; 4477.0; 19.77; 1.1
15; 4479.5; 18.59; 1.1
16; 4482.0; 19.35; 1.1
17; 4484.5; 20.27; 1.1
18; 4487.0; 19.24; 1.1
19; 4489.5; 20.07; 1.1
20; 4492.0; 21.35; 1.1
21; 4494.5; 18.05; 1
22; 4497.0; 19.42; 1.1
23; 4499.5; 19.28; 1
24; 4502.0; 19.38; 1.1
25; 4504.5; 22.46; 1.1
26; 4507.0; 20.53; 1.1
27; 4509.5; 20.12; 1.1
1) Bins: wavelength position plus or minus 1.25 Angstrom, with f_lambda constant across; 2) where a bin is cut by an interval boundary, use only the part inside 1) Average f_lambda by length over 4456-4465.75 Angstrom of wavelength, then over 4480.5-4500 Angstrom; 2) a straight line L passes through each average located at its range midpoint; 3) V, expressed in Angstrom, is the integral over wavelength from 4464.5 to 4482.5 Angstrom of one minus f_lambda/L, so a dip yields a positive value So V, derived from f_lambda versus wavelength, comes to -1.6 Angstrom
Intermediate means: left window 16.8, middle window 19.6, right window 19.6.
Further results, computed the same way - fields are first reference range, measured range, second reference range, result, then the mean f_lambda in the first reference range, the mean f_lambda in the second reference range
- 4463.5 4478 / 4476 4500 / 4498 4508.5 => 0.5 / 19.5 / 20.4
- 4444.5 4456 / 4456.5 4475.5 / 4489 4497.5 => 1.2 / 19.9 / 19.7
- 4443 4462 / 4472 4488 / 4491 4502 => -0.4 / 19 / 19.5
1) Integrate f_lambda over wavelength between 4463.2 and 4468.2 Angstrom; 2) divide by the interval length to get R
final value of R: 17.9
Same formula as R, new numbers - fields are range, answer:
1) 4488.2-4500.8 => 19.6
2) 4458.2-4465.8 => 16.6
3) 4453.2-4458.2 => 18.6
